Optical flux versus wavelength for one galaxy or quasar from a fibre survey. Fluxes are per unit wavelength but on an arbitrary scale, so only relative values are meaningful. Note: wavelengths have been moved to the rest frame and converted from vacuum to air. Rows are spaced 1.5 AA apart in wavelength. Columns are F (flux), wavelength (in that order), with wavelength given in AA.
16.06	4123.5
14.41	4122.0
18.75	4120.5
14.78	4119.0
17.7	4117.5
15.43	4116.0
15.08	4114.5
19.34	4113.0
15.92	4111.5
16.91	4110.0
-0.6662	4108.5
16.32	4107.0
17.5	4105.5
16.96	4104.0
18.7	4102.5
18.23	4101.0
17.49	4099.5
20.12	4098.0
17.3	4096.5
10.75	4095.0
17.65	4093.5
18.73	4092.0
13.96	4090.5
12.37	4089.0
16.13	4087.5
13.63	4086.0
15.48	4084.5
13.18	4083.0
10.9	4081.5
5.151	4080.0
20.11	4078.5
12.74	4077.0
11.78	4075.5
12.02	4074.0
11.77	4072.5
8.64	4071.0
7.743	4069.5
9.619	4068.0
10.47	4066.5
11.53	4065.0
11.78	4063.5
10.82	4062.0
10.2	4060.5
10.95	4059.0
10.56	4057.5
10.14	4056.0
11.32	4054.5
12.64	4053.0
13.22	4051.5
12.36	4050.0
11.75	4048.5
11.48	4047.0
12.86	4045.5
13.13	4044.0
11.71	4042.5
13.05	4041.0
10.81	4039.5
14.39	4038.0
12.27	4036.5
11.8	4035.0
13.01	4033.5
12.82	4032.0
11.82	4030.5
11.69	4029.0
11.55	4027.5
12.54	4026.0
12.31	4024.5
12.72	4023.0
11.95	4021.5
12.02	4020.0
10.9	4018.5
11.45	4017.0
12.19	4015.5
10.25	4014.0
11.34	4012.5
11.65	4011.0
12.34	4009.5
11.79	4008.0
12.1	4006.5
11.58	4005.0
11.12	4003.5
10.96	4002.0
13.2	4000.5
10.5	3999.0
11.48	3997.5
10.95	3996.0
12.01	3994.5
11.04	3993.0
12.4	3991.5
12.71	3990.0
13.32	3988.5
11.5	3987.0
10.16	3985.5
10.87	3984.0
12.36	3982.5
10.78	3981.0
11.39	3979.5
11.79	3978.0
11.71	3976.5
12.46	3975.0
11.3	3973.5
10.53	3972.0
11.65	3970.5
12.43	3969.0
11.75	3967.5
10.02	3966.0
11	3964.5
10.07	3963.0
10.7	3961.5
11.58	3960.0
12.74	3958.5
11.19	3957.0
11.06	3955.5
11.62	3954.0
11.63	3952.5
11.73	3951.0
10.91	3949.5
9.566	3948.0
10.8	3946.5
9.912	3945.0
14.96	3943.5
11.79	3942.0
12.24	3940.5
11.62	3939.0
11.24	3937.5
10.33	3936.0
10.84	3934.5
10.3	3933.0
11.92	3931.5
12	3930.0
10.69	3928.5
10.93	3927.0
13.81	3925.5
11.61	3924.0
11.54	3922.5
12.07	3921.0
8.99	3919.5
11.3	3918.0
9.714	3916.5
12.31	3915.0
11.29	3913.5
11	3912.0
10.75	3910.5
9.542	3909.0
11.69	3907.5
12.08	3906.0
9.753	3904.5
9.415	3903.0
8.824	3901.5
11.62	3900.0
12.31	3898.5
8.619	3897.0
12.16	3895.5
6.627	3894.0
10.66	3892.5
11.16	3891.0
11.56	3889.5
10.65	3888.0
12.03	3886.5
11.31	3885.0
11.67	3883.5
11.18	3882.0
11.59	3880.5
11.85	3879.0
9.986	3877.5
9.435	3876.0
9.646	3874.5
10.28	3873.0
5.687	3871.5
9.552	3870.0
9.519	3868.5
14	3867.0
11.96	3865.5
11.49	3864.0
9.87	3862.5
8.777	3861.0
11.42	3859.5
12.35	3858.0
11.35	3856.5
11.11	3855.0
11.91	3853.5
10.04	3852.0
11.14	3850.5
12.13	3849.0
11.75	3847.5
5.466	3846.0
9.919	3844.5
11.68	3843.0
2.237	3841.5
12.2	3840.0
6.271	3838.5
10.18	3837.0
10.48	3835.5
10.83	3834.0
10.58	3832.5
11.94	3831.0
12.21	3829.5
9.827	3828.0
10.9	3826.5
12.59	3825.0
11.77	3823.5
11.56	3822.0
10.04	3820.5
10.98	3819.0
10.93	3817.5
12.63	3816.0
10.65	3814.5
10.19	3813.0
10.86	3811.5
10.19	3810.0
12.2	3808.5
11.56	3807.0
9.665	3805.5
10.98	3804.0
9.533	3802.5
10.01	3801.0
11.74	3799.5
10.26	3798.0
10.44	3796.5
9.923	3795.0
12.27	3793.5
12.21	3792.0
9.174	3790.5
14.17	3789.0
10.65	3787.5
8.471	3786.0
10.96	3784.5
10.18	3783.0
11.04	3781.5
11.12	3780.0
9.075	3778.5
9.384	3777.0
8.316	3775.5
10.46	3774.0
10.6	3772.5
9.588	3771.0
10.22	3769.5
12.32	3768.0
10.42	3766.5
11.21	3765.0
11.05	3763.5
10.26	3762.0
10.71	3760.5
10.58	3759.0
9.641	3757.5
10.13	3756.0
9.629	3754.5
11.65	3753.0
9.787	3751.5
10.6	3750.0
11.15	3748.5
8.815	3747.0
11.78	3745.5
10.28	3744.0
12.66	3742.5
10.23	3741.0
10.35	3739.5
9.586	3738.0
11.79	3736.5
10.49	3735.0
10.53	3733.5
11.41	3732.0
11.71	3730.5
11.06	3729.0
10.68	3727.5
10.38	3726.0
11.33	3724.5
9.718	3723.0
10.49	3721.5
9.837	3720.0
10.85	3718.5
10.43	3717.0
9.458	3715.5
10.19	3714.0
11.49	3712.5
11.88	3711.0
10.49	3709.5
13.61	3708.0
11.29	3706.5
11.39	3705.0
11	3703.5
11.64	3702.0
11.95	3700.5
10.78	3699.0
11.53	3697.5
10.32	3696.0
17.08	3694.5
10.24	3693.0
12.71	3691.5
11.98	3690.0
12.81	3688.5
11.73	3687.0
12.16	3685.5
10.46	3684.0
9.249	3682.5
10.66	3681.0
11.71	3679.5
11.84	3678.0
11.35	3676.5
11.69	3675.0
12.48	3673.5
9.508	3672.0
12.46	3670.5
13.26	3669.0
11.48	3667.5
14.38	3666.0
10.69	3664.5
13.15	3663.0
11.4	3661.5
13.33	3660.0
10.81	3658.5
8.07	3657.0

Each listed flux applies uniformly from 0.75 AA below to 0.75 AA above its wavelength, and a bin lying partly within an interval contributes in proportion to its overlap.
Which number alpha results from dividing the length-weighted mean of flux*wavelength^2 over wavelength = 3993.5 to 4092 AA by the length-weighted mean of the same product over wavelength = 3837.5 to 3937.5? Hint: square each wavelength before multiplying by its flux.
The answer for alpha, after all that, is 1.22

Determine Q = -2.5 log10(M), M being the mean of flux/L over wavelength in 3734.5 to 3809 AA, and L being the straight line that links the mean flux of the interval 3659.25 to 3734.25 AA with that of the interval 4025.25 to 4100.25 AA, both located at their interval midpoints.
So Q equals 0.11 mag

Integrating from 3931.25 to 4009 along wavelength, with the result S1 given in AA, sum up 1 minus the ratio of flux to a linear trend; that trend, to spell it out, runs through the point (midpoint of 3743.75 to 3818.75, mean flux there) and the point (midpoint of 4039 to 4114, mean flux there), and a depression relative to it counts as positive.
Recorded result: 5.0 AA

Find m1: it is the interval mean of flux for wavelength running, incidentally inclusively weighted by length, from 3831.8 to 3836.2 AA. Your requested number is 10.6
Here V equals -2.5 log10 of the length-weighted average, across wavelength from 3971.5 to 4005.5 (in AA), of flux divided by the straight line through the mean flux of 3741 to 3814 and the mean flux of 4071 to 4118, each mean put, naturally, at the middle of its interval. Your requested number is 0.15 mag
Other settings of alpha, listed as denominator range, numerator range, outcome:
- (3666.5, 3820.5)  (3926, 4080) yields 1.21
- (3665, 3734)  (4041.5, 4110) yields 1.38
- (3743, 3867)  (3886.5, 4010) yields 1.14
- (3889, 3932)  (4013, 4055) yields 1.19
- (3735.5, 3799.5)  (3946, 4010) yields 1.21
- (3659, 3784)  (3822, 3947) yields 1.06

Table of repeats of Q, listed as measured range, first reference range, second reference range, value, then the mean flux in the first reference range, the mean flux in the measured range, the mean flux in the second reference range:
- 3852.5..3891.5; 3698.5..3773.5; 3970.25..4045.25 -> 0.049 mag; 10.8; 10.8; 11.8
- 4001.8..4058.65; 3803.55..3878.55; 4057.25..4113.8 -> 0.079 mag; 10.5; 11.9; 13.5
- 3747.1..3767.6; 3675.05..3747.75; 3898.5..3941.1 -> 0.064 mag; 11.2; 10.5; 11.1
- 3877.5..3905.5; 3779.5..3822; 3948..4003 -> 0.044 mag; 10.8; 10.7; 11.5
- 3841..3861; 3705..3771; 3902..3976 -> 0.079 mag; 10.7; 10.2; 11.2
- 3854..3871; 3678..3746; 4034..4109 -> 0.089 mag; 11.2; 11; 12.9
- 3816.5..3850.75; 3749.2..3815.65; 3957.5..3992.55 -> 0.049 mag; 10.6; 10.3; 11.5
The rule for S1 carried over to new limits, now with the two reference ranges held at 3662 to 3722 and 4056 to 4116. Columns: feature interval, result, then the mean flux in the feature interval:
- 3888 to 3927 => 5.6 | 10.8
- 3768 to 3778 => 1.7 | 9.94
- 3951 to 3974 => 2.9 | 11.3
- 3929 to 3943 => 1.5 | 11.4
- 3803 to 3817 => 1.4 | 11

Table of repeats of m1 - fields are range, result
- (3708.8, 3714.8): 11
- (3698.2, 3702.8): 11.5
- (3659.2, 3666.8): 12.6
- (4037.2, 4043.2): 12.5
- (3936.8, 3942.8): 11.8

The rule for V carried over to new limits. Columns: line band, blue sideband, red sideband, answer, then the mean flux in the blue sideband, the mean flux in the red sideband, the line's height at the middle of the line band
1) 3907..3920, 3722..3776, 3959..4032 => 0.051 mag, 10.6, 11.6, 11.3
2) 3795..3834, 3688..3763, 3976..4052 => 0.033 mag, 11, 11.9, 11.3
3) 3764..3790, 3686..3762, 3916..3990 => 0.064 mag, 11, 11.4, 11.1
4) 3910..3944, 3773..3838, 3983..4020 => -0.015 mag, 10.8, 11.6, 11.3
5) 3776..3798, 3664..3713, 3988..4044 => 0.116 mag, 11.7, 11.9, 11.8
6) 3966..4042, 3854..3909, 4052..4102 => 0.026 mag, 10.6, 12.9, 12.1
